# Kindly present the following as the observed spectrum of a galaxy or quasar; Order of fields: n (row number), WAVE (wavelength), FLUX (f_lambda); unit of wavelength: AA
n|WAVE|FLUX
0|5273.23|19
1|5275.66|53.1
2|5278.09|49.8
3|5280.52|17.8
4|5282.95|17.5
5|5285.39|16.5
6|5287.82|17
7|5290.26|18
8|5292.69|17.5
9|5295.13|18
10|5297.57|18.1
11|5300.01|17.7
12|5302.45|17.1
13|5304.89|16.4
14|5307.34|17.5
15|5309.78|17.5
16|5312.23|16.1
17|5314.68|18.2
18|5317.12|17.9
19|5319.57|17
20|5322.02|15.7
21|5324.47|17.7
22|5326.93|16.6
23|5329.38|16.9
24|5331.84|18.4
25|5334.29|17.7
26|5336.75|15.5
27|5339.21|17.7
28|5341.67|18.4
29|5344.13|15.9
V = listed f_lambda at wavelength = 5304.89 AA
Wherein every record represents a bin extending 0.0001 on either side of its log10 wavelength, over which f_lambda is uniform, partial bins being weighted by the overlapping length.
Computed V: 16.4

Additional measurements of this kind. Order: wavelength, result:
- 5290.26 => 18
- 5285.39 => 16.5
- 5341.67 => 18.4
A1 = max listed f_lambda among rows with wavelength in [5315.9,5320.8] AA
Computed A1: 17.9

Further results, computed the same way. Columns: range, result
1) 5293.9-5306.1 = 18.1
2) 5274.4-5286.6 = 53.1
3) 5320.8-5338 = 18.4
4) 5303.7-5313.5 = 17.5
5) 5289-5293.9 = 18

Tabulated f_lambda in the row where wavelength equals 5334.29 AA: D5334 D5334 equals 17.7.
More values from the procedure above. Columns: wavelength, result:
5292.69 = 17.5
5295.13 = 18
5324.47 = 17.7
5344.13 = 15.9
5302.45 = 17.1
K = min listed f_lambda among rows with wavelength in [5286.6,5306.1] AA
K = 16.4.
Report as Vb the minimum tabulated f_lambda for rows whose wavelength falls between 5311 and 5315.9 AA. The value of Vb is 16.1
